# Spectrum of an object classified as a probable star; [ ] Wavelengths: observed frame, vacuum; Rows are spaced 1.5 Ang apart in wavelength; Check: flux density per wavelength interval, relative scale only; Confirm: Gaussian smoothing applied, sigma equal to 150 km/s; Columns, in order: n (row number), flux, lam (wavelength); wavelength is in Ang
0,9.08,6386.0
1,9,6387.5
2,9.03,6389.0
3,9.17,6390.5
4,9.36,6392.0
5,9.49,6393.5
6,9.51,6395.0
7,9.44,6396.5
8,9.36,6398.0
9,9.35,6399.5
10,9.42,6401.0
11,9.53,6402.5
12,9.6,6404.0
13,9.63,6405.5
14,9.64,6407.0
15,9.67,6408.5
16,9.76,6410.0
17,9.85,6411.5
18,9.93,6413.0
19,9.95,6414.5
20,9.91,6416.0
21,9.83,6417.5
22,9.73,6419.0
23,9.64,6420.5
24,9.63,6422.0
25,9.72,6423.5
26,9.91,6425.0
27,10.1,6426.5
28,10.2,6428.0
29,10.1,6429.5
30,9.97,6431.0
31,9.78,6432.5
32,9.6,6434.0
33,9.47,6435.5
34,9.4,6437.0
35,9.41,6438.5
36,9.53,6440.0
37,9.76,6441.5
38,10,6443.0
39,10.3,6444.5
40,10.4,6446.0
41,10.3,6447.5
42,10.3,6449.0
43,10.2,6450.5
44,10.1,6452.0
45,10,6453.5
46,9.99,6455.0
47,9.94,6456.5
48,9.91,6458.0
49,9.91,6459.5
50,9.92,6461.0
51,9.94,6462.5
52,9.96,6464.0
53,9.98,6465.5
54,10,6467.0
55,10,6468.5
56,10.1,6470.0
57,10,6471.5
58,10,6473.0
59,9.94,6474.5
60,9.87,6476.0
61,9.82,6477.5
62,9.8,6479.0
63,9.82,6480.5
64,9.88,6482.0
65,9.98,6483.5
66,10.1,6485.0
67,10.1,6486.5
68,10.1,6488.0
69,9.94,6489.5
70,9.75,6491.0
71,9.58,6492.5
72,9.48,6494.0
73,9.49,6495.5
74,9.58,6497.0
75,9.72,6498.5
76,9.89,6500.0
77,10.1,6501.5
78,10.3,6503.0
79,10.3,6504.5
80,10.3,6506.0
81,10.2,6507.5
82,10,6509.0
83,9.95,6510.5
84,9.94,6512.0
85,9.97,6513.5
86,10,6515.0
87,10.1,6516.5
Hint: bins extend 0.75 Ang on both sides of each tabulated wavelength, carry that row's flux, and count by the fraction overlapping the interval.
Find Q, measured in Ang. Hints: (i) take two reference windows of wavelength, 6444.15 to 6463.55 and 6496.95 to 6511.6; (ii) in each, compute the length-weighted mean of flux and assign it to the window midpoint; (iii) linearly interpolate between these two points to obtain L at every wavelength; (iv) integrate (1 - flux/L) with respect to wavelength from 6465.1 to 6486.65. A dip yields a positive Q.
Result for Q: 0.3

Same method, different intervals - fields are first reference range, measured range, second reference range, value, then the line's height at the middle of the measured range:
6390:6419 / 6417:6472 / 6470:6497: -1.0 Ang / 9.74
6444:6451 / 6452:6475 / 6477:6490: 0.4 Ang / 10.1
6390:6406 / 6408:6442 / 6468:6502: -0.7 Ang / 9.58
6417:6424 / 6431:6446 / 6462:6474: 0.1 Ang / 9.82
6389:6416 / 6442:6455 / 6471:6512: -0.6 Ang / 9.75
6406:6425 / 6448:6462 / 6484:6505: -0.3 Ang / 9.83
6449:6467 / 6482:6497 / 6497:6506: 0.3 Ang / 10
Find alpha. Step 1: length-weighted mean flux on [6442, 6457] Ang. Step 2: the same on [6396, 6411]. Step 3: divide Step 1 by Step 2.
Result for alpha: 1.06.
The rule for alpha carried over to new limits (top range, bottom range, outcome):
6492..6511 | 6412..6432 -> 1.00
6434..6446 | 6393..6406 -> 1.03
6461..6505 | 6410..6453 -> 1.00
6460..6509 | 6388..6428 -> 1.03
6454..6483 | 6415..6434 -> 1.01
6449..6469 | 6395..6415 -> 1.04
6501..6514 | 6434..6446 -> 1.04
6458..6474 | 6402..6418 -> 1.02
